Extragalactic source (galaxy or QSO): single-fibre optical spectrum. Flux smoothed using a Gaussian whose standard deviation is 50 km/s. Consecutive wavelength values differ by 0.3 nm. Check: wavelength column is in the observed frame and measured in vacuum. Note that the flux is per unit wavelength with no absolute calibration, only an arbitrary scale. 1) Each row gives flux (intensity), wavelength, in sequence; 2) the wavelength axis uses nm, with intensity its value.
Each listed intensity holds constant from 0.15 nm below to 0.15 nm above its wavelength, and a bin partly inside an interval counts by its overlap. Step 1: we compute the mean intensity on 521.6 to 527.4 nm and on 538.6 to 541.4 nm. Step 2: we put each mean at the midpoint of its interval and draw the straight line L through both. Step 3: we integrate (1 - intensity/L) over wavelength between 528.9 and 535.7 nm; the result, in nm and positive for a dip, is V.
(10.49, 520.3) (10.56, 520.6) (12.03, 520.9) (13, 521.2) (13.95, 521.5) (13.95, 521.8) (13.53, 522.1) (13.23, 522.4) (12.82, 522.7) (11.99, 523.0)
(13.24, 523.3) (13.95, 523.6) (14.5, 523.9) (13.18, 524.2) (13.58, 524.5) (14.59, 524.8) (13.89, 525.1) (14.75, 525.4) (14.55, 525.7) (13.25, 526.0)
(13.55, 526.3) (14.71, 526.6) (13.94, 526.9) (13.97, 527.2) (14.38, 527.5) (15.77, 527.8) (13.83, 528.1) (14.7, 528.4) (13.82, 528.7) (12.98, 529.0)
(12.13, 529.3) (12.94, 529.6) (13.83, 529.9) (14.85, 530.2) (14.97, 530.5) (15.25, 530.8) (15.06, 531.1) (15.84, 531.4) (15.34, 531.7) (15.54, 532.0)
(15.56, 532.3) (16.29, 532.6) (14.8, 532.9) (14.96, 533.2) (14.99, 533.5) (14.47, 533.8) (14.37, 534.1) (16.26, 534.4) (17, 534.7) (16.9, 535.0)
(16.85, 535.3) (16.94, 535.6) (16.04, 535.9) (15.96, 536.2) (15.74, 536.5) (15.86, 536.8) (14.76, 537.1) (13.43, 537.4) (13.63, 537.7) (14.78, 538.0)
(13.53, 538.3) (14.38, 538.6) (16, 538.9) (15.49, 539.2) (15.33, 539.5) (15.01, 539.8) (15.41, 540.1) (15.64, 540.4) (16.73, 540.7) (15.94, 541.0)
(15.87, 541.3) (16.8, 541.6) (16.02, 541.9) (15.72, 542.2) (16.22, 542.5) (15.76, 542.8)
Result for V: -0.196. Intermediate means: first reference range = 13.8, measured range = 15.1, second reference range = 15.6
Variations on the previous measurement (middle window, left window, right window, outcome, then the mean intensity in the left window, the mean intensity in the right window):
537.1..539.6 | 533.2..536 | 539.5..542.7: 0.21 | 15.9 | 15.9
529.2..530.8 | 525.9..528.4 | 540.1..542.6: 0.07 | 14.2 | 16.1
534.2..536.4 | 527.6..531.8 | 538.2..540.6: -0.25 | 14.4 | 15.2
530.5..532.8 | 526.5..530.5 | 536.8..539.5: -0.21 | 14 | 14.6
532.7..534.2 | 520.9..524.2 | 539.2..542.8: 0.00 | 13.3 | 15.9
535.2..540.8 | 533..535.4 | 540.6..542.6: 0.22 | 15.7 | 16.2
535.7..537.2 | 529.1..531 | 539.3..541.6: -0.07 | 14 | 15.8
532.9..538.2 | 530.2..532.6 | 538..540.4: -0.08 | 15.4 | 15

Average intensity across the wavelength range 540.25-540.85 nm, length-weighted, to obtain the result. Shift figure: 16.2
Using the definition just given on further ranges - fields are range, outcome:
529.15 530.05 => 13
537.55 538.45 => 14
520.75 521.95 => 13.2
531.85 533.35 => 15.4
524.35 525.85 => 14.3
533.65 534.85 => 15.5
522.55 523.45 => 12.7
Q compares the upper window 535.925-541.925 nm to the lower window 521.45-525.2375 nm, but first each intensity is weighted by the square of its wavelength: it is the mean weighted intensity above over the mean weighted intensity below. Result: 1.20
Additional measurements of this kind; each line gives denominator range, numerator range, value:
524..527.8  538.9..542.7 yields 1.19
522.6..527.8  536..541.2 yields 1.15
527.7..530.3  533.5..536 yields 1.19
